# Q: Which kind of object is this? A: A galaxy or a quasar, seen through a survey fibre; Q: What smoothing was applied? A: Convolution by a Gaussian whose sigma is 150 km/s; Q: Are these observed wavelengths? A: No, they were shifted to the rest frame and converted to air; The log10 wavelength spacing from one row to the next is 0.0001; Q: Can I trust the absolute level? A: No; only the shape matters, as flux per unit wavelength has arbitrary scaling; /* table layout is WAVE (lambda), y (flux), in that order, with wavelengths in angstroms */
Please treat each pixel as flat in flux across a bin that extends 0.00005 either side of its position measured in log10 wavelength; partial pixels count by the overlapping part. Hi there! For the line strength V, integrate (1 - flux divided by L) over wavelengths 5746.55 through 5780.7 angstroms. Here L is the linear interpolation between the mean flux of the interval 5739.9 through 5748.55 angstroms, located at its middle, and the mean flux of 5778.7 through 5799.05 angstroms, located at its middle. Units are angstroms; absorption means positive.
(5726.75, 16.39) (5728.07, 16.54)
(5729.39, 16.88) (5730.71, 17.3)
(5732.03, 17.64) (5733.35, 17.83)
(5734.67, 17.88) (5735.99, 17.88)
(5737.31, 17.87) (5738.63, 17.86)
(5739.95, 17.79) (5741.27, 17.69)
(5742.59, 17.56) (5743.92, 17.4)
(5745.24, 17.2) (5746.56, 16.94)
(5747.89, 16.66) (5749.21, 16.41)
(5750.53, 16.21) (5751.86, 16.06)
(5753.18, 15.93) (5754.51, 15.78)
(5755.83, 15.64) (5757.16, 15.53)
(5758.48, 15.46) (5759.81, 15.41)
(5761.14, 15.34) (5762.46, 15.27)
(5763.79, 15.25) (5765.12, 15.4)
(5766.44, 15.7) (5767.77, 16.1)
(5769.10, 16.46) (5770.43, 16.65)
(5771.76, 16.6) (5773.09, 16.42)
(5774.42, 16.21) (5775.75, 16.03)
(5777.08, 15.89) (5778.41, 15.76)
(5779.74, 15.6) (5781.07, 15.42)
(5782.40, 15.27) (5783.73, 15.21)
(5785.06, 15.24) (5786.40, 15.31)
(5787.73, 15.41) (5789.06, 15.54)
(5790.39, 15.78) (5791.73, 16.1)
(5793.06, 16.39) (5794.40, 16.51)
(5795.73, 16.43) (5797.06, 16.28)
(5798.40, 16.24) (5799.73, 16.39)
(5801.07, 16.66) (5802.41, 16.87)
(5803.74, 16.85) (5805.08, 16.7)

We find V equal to 1.4 angstroms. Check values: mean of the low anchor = 17.3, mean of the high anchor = 15.8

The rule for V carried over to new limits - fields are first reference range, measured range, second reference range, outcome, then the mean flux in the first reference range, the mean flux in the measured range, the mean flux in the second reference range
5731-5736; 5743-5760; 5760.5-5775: 0.58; 17.8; 16.2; 15.9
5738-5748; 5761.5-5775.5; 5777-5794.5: 0.31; 17.4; 16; 15.6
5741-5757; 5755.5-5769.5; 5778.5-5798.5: 0.61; 16.6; 15.6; 15.8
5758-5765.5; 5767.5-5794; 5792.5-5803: 0.08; 15.3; 15.9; 16.5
